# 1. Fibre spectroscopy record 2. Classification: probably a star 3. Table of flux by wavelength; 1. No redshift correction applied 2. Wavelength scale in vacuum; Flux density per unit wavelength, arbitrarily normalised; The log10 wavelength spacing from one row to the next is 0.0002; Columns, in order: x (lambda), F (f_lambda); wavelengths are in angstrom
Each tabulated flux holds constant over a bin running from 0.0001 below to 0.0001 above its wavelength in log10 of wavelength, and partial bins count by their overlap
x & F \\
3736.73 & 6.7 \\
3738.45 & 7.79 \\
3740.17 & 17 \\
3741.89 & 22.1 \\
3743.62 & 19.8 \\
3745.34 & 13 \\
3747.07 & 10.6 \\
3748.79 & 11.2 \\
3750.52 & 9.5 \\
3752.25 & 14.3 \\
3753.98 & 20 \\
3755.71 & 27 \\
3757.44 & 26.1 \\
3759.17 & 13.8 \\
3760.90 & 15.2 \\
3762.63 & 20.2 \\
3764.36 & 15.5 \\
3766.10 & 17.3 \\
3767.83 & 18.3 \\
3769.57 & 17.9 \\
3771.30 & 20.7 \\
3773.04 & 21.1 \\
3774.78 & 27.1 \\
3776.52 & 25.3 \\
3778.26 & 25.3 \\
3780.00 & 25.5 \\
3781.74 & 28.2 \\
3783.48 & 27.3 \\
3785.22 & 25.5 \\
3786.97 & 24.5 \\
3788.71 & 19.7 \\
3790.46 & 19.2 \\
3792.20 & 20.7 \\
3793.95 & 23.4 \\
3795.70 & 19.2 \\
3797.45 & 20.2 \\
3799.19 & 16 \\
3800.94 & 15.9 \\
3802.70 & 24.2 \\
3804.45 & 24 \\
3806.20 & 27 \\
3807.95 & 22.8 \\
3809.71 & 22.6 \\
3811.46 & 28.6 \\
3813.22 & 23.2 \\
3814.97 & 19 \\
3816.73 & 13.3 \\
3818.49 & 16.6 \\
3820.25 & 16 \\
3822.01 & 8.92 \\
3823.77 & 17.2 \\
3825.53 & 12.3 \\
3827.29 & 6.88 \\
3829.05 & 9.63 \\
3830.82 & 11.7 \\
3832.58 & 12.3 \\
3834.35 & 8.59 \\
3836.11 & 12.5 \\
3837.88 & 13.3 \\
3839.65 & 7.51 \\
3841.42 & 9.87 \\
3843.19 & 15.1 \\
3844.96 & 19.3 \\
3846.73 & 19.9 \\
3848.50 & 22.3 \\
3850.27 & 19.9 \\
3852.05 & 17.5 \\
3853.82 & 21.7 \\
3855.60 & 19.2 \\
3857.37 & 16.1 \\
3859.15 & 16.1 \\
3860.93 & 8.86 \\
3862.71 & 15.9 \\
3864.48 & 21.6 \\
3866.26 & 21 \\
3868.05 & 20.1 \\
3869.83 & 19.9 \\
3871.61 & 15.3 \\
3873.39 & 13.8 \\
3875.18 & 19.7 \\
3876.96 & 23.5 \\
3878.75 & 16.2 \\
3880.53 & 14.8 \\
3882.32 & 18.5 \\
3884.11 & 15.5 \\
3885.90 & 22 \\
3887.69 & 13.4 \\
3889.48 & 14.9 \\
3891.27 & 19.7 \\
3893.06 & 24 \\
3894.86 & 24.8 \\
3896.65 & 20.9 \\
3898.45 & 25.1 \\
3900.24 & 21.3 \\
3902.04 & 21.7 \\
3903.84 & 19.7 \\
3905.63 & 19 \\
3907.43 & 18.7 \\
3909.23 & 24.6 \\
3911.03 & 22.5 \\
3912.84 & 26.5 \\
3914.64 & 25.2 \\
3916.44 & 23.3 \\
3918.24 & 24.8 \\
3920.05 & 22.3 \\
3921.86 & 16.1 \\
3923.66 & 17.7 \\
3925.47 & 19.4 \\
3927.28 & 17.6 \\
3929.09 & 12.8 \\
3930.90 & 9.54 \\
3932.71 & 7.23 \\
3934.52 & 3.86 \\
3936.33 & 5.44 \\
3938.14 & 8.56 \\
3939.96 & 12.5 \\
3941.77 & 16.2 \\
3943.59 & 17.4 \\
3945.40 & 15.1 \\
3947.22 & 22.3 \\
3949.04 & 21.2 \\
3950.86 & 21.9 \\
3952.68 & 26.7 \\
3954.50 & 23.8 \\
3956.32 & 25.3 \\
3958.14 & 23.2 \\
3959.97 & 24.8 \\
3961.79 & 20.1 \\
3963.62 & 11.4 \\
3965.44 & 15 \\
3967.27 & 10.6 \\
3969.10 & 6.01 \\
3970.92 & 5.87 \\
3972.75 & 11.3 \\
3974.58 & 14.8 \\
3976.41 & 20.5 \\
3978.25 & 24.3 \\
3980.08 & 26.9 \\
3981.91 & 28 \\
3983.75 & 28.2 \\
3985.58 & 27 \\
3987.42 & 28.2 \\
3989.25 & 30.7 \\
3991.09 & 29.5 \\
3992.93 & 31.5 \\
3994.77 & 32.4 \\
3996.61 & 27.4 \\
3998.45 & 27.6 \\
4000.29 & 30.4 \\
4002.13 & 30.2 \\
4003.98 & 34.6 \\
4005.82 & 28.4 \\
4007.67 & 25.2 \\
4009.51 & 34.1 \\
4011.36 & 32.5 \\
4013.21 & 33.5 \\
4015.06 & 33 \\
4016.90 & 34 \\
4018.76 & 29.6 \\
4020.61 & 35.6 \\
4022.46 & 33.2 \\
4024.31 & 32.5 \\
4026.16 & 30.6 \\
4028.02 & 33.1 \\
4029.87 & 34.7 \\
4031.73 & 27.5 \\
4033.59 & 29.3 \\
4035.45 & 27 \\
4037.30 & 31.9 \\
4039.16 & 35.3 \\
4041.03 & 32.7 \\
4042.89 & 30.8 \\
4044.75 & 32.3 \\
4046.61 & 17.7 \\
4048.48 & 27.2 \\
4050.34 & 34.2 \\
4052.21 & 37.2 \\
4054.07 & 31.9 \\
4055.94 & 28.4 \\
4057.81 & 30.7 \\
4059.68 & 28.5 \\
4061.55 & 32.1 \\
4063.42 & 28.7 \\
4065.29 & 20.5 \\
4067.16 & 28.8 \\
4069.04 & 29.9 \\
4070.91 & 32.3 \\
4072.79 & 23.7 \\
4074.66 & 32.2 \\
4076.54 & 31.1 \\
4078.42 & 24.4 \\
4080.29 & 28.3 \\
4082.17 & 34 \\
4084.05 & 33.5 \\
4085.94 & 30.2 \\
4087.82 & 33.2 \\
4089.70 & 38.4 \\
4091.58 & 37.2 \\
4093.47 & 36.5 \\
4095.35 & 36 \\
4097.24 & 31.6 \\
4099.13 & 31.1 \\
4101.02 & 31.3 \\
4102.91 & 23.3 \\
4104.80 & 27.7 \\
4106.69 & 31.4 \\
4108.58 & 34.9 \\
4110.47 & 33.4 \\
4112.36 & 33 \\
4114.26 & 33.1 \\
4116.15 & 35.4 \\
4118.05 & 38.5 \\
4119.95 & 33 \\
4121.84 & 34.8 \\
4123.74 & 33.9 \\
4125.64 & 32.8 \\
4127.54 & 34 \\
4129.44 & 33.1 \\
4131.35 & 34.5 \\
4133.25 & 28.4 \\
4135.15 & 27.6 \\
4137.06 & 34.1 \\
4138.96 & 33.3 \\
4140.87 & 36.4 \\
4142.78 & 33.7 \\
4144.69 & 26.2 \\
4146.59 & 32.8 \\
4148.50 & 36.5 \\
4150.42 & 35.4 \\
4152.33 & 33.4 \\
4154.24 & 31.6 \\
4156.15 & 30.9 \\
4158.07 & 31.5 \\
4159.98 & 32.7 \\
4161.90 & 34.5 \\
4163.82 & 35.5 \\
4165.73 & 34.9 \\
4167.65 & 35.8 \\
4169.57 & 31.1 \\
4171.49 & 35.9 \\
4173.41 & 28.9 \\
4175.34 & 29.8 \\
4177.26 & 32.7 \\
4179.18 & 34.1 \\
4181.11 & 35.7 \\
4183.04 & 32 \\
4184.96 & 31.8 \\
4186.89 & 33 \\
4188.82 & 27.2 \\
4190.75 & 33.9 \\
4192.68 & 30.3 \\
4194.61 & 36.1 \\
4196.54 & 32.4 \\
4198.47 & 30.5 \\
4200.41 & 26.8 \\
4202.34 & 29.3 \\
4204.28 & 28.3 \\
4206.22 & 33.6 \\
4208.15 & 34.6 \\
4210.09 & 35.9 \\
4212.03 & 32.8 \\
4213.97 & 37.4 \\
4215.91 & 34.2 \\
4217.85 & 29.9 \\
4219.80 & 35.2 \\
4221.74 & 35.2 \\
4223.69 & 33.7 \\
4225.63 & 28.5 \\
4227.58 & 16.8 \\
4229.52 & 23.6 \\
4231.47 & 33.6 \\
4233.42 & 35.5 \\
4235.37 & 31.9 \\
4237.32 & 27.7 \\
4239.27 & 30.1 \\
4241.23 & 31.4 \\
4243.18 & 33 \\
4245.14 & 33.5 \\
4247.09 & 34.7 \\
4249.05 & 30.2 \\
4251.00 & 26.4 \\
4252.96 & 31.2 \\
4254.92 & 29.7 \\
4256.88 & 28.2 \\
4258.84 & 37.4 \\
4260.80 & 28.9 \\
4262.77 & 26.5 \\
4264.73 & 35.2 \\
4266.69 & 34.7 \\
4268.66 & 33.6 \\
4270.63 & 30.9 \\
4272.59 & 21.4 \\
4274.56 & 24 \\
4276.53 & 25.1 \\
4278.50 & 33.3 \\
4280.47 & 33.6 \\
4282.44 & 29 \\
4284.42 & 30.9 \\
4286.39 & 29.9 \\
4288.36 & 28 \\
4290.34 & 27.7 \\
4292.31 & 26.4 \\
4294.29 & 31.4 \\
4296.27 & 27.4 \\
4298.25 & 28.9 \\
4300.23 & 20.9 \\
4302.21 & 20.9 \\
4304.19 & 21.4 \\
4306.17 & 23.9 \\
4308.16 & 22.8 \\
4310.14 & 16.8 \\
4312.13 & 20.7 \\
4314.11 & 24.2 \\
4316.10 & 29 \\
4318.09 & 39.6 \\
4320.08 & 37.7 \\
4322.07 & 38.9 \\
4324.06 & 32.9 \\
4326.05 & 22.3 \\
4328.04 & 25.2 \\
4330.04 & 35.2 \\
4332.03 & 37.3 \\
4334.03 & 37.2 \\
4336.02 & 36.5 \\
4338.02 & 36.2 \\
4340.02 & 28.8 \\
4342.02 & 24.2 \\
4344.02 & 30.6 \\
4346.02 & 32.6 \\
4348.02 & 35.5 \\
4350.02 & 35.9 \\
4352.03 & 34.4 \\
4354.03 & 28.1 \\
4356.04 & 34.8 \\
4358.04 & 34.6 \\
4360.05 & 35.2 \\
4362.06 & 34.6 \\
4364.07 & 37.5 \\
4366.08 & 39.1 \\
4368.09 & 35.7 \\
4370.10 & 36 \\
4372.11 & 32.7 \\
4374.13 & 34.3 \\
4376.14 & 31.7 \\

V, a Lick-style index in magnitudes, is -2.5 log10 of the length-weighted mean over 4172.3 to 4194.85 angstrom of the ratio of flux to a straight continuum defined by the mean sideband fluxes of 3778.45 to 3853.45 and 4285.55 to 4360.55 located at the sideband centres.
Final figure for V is -0.20 mag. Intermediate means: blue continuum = 18.3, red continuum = 29.8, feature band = 32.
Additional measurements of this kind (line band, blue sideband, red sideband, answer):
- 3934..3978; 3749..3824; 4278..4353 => 0.40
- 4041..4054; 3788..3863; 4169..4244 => -0.18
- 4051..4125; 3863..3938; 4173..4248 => -0.19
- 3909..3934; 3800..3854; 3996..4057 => 0.23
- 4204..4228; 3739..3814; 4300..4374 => -0.13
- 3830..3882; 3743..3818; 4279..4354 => 0.31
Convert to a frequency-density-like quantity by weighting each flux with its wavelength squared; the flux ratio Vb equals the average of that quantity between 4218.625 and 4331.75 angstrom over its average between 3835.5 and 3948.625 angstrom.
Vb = 2.0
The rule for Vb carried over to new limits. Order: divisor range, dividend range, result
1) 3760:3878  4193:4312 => 1.98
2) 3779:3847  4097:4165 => 2.12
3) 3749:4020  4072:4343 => 1.81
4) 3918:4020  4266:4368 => 1.64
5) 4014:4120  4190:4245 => 1.08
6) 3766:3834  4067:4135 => 1.90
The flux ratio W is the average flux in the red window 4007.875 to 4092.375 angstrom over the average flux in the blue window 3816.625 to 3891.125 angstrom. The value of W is 2.0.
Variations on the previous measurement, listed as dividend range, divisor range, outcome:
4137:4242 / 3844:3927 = 1.64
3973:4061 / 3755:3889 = 1.61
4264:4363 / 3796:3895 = 1.74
